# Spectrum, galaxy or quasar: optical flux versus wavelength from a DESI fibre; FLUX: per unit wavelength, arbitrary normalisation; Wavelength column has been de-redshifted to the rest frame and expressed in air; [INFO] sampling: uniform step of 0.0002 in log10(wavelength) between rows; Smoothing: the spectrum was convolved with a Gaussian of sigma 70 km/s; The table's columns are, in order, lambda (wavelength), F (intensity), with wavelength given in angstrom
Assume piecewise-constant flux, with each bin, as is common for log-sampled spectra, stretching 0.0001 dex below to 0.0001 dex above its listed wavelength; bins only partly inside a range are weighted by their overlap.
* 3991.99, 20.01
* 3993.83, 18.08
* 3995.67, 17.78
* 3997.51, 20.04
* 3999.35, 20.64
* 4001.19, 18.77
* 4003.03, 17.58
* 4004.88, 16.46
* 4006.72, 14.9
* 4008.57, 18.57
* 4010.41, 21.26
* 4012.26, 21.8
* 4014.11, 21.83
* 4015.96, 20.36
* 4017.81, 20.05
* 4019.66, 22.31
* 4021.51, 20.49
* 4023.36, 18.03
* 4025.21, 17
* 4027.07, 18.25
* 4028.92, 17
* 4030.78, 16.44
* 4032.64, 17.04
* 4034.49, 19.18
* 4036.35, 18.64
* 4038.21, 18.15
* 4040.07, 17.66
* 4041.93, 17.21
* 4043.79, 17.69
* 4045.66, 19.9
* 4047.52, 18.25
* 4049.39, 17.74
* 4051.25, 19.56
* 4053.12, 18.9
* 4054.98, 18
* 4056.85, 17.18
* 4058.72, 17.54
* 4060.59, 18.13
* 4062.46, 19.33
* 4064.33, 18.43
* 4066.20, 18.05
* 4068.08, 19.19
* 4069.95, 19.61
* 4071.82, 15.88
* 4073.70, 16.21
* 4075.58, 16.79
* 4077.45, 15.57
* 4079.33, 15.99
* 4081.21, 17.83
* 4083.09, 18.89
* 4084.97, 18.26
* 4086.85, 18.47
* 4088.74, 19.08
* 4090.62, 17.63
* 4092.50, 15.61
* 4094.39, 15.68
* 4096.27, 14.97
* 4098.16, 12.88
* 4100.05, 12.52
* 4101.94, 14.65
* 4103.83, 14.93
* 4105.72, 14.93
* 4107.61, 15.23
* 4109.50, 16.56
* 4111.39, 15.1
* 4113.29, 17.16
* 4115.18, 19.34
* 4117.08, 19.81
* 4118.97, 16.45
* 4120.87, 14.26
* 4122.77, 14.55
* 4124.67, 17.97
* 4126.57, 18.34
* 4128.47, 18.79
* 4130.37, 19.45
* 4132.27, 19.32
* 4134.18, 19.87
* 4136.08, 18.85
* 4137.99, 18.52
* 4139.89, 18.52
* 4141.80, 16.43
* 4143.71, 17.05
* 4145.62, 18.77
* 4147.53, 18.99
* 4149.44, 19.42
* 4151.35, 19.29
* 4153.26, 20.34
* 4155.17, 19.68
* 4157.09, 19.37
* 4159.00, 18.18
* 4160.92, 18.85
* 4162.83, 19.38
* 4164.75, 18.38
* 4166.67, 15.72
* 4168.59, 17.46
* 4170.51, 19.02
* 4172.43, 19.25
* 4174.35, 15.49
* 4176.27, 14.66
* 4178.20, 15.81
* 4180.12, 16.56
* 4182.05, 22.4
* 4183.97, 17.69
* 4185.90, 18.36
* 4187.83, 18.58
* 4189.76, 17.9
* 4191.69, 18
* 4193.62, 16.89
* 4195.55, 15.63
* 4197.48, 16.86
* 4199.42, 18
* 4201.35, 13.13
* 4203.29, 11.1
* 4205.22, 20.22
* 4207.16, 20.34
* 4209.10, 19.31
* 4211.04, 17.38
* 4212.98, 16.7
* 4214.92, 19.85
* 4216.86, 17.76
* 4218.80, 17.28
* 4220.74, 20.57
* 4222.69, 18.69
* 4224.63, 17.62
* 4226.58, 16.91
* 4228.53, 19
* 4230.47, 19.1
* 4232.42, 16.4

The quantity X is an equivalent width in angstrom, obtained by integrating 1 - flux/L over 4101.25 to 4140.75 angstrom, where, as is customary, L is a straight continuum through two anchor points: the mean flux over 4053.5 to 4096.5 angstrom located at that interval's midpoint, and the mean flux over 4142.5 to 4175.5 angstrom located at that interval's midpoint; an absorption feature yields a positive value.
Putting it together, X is 1.71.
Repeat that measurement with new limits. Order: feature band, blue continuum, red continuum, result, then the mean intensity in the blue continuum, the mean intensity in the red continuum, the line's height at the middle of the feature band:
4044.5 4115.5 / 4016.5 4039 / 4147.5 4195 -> 5.2 angstrom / 18.6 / 18.2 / 18.4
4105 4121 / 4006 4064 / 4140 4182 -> 1.4 angstrom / 18.7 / 18.1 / 18.3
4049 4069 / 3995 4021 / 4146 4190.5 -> 0.8 angstrom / 19.5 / 18.3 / 19.1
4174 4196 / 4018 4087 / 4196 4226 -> 0.3 angstrom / 18.1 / 17.6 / 17.7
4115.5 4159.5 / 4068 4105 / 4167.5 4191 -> -3.1 angstrom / 16.5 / 17.8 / 17.2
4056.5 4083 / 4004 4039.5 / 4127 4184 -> 1.5 angstrom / 18.8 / 18.4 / 18.7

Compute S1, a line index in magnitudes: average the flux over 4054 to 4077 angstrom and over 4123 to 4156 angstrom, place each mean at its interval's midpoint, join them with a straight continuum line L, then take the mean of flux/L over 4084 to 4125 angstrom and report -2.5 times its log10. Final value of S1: 0.13 mag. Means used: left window 17.8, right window 18.7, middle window 16.2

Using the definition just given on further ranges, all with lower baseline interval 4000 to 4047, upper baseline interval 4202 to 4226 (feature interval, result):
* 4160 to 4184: 0.02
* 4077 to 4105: 0.14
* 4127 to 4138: -0.05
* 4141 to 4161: -0.03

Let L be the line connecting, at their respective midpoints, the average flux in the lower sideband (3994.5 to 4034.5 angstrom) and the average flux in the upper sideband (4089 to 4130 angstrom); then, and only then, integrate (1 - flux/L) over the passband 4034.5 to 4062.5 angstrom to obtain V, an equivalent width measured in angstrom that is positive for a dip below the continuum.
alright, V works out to -0.53 angstrom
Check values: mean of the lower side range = 18.9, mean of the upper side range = 16.2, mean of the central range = 18.3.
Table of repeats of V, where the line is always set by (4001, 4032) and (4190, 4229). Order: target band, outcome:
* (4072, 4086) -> 1.08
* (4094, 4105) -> 2.46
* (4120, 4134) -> 0.34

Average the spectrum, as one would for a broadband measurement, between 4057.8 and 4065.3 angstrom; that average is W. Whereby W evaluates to 18.4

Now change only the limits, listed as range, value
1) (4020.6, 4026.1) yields 18.5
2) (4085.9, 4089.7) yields 18.8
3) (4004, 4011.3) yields 17.8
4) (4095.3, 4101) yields 13.5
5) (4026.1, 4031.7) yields 17.2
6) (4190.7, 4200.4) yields 17.1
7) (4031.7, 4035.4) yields 18.1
